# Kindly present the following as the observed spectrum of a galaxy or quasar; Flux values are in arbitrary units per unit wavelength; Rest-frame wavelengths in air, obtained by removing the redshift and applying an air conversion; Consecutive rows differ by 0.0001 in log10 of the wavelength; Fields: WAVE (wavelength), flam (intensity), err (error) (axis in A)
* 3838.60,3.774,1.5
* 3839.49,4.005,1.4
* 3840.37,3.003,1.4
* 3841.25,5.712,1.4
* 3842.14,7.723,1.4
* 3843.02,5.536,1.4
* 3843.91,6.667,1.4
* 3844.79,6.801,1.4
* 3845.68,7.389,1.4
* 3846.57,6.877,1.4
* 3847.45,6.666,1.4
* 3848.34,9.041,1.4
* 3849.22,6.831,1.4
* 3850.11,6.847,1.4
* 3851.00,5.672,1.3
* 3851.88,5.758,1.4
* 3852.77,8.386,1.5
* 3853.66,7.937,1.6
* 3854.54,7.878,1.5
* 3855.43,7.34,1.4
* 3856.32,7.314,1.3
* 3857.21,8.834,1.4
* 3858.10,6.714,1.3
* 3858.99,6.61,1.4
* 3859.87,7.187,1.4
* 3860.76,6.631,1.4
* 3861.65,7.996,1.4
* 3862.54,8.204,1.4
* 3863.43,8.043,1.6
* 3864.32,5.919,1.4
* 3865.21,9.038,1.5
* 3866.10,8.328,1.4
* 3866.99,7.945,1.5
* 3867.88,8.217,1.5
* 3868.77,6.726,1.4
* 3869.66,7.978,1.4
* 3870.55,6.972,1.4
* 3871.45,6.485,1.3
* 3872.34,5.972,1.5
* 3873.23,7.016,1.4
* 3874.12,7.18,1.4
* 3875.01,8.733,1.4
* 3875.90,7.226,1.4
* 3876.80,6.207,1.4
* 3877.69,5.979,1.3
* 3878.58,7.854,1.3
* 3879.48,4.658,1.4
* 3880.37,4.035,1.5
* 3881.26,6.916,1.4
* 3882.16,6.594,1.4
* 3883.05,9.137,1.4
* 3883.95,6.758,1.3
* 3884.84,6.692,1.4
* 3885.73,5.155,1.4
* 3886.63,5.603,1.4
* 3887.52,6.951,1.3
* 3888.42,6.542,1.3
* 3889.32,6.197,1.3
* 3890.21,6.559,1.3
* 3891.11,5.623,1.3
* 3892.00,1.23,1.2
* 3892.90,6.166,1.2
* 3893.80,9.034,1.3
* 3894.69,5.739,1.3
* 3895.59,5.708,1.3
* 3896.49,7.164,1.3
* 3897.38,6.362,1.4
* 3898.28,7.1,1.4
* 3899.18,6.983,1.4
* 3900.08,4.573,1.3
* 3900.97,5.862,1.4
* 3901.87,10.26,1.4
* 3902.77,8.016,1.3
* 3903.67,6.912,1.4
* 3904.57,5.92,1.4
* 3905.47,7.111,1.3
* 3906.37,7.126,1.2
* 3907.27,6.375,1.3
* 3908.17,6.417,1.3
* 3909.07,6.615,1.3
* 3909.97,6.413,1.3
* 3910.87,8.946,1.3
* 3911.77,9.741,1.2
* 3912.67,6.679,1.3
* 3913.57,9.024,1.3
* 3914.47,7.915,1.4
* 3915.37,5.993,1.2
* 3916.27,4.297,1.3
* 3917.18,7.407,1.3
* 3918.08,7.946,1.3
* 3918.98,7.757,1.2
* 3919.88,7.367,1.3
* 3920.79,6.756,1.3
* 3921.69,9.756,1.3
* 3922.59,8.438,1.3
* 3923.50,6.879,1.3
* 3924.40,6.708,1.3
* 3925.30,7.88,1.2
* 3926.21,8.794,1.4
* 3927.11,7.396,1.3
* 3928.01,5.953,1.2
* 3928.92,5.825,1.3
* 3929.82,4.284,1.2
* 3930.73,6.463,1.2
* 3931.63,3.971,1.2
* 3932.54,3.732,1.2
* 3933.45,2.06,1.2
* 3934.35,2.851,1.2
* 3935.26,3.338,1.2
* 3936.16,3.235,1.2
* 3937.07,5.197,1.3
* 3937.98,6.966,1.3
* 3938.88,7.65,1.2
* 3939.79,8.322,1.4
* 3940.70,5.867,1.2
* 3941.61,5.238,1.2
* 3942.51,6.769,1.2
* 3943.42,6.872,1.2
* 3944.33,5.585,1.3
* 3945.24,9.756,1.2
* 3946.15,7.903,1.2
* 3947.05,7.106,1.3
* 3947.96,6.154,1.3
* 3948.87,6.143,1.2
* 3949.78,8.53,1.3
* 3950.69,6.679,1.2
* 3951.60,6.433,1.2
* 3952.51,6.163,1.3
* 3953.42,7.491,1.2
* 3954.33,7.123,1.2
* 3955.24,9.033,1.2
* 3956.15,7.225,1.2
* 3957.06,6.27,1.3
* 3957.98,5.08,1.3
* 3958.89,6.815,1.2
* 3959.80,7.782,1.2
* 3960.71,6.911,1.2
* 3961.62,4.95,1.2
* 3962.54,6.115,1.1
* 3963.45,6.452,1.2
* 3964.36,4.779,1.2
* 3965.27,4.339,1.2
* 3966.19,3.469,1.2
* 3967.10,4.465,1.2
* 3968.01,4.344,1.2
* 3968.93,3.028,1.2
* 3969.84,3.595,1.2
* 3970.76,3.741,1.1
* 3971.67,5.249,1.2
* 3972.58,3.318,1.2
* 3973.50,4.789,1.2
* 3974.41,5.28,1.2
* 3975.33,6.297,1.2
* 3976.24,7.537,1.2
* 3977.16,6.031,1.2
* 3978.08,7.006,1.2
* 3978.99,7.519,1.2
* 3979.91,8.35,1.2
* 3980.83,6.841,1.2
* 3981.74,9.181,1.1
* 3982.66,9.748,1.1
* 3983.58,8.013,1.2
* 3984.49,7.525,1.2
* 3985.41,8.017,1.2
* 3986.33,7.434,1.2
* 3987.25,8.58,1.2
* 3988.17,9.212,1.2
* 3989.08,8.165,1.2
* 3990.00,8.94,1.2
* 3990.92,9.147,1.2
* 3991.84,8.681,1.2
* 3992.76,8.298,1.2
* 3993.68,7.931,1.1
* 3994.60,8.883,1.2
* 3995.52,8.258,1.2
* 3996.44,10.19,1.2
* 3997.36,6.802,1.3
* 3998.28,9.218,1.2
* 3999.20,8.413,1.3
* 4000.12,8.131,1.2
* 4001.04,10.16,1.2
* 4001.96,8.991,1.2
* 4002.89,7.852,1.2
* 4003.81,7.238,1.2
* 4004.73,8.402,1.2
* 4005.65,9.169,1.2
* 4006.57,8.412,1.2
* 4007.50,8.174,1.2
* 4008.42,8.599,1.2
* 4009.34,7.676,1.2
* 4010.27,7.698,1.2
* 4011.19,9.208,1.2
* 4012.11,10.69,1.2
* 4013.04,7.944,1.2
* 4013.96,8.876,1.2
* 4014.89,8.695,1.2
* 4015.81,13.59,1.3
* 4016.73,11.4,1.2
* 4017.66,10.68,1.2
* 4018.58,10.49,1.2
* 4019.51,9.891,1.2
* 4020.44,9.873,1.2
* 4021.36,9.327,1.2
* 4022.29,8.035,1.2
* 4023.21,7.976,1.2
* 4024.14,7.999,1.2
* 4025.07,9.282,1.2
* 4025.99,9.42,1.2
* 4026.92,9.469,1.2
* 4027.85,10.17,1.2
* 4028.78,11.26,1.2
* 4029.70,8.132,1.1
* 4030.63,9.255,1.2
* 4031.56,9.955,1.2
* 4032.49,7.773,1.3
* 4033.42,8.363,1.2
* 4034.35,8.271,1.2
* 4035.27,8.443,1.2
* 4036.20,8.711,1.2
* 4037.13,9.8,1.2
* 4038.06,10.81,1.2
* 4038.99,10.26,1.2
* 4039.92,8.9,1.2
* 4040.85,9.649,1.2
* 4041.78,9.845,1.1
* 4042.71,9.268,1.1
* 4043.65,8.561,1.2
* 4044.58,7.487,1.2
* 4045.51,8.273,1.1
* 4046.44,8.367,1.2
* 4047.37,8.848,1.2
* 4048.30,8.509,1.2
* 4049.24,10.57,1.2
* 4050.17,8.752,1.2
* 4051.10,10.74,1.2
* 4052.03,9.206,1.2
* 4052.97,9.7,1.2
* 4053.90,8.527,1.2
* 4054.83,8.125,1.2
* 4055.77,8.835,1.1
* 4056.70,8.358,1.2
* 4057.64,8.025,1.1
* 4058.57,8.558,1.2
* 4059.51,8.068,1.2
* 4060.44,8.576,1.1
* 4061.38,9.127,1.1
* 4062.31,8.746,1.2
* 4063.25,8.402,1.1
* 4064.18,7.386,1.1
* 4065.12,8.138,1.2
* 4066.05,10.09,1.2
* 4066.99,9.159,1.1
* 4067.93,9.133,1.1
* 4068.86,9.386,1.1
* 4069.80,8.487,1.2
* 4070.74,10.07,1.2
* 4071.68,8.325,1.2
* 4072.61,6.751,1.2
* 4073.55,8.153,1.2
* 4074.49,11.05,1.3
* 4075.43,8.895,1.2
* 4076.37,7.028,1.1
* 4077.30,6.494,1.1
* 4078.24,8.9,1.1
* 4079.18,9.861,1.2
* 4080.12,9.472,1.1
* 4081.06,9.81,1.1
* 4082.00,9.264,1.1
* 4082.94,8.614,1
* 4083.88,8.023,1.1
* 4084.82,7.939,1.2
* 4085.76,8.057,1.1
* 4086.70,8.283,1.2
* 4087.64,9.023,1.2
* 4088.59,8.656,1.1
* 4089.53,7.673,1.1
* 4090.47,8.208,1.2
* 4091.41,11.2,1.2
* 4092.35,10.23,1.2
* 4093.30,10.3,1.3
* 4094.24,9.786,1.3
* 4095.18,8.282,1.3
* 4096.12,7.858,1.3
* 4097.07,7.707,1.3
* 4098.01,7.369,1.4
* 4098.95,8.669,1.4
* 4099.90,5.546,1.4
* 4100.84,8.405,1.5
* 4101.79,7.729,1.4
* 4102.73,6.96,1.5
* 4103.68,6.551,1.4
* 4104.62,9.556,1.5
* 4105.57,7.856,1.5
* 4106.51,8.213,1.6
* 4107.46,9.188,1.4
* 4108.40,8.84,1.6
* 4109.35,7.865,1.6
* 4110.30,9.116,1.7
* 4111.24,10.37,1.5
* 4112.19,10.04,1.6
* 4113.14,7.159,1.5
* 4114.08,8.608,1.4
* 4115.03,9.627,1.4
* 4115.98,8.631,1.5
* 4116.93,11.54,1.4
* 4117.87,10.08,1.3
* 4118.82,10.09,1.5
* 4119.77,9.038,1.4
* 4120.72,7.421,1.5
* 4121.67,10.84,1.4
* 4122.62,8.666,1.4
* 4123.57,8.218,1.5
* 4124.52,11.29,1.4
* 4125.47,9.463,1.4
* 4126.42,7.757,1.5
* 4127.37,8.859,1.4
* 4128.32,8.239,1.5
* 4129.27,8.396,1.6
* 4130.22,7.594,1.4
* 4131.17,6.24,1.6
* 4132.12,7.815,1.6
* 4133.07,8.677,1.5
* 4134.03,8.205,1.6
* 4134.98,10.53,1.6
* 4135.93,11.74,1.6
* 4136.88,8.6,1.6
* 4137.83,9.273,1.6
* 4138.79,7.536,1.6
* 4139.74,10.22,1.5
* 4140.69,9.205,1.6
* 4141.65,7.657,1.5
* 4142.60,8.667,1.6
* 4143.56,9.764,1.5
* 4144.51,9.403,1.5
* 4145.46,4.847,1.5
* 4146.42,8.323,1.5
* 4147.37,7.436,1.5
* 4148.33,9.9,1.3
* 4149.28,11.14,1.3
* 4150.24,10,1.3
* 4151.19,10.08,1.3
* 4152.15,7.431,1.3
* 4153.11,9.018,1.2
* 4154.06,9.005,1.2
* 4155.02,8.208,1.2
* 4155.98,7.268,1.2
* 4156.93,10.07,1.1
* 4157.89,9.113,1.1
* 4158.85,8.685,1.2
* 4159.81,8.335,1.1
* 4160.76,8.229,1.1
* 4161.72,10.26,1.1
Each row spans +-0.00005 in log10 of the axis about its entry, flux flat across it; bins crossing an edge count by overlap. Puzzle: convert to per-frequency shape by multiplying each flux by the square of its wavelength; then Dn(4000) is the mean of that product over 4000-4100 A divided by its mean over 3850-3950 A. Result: 1.4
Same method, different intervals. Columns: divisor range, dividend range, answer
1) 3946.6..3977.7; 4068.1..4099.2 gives 1.59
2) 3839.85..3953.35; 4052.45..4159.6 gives 1.44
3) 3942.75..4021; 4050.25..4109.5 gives 1.19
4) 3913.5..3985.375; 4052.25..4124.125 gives 1.47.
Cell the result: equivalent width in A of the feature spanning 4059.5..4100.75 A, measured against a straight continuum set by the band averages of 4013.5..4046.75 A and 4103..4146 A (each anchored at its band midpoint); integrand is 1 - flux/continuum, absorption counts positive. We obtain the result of 1.9 A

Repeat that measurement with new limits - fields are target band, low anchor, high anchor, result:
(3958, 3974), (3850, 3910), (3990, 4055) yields 6.30 A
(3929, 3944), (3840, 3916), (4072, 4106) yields 4.37 A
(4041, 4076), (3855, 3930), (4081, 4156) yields -2.36 A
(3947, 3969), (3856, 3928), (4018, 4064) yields 4.86 A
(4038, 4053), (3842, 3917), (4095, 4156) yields -2.06 A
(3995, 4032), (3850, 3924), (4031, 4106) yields -4.21 A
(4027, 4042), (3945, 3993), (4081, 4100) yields -3.10 A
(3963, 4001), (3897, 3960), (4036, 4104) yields 2.56 A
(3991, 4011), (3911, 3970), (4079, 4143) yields -3.49 A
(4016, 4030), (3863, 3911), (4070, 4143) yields -2.95 A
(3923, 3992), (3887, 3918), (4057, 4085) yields 9.24 A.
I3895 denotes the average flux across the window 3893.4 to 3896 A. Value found 6.81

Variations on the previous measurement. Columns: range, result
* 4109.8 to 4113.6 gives 9.16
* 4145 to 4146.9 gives 6.6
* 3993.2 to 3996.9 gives 8.81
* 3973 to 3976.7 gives 5.95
